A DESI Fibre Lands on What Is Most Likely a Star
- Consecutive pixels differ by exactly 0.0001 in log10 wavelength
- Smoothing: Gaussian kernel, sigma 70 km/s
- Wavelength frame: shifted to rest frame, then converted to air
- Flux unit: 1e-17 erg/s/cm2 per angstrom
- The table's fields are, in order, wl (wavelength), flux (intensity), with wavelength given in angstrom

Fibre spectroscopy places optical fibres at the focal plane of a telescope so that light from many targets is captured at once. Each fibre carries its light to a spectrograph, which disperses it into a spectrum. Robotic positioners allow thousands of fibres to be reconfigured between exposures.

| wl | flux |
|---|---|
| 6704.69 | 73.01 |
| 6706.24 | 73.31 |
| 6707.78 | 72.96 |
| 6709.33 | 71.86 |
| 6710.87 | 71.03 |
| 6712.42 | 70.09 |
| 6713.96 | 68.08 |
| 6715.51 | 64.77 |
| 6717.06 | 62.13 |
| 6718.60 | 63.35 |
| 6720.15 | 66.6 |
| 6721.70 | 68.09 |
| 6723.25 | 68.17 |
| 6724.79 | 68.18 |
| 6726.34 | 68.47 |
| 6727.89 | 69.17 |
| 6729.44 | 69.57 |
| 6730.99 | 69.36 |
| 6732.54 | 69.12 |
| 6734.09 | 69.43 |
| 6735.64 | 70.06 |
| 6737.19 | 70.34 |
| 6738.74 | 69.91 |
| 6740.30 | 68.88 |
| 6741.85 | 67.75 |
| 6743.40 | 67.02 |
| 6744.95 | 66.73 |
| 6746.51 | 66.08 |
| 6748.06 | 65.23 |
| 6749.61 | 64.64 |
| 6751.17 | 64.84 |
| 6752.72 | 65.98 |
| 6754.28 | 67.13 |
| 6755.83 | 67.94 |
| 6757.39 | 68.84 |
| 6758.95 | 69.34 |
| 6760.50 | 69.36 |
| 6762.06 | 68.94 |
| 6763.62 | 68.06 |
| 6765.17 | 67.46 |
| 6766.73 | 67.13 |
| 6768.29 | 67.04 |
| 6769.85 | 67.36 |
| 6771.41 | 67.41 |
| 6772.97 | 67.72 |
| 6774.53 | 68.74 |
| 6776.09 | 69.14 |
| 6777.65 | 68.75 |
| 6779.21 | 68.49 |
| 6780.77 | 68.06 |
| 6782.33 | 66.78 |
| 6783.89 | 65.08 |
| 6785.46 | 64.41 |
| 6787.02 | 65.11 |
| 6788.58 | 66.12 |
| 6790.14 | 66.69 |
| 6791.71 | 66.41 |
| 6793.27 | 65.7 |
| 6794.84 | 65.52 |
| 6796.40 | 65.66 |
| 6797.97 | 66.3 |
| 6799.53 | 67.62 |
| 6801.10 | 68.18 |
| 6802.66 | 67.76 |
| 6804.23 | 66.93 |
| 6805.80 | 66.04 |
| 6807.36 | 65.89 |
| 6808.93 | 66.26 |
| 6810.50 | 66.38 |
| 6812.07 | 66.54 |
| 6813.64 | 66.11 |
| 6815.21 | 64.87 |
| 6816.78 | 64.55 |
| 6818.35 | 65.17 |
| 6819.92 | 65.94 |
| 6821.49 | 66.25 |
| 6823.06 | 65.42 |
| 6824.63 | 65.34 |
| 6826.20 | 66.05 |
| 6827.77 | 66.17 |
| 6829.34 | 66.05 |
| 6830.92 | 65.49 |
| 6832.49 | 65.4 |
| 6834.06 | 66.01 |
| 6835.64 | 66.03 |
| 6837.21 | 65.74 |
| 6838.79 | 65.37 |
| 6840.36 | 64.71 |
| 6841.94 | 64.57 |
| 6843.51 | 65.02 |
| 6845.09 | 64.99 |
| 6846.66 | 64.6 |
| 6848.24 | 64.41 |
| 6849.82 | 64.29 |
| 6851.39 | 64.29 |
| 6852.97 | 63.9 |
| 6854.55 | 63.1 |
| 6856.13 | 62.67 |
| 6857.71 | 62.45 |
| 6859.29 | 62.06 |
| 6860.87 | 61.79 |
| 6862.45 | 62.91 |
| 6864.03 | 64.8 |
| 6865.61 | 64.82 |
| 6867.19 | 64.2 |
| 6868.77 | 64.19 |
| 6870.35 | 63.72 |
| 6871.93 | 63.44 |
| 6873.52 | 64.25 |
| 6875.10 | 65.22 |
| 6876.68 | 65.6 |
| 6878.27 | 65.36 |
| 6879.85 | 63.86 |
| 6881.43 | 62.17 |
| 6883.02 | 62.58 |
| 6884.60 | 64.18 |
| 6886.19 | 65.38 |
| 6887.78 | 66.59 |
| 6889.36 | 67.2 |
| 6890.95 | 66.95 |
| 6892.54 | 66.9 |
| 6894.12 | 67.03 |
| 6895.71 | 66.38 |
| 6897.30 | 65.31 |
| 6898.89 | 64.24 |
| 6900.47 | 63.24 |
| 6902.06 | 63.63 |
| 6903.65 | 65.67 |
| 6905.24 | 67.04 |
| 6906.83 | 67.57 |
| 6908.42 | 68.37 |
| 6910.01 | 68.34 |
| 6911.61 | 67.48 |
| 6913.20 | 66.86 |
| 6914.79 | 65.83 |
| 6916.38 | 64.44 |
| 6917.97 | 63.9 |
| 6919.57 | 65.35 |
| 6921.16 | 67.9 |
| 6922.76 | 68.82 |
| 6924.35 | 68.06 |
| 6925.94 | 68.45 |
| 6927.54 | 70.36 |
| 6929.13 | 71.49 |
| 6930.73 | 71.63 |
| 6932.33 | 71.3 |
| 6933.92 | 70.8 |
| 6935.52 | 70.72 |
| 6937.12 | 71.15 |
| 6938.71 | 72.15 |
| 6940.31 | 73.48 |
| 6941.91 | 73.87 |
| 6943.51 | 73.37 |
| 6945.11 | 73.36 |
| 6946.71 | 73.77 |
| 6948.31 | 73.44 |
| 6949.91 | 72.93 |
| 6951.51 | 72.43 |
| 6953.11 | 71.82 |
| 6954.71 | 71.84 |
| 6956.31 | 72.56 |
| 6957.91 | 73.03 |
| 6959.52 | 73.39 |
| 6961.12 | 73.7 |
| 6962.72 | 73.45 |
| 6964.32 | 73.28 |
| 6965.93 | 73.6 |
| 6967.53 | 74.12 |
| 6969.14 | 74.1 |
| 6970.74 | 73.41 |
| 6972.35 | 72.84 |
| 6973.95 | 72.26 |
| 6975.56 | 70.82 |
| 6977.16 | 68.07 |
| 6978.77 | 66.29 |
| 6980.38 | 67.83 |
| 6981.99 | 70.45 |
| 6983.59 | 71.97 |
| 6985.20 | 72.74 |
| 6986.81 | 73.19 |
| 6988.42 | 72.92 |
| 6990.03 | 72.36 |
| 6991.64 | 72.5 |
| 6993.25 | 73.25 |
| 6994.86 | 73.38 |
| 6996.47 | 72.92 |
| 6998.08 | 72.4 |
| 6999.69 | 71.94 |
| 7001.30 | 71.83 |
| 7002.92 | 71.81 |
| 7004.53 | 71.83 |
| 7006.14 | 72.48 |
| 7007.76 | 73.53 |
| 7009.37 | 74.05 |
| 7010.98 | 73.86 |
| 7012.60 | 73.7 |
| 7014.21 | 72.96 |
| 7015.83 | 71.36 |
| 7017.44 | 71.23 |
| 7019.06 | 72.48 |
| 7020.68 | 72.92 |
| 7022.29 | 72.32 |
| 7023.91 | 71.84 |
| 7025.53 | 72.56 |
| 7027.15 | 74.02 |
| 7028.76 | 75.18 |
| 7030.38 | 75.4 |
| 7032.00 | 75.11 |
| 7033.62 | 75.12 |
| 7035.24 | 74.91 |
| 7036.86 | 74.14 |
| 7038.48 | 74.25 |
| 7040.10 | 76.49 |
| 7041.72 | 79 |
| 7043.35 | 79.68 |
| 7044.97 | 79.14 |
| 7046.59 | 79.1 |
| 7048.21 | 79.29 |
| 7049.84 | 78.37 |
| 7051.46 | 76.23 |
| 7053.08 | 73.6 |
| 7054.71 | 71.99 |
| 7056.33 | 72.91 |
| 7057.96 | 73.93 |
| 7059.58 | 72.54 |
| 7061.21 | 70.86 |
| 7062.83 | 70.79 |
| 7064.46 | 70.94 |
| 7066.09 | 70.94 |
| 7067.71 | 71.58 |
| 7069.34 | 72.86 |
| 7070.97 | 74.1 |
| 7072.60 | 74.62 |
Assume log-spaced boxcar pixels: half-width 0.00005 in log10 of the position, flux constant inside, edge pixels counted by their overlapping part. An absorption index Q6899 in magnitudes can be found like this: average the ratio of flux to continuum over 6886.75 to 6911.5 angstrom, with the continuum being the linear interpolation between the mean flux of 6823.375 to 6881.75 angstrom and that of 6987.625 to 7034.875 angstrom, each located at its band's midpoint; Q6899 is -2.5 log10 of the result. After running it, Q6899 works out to 0.01 mag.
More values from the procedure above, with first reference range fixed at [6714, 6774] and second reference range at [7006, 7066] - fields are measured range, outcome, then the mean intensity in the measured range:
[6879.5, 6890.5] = 0.099 mag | 64.7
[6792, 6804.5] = 0.034 mag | 66.7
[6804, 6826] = 0.054 mag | 65.8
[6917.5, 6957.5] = 0.014 mag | 71.1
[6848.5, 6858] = 0.106 mag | 63.5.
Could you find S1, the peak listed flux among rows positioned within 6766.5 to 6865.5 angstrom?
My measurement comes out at 69.14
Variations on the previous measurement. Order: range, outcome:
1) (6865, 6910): 68.37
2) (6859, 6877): 65.6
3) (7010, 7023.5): 73.86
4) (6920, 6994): 74.12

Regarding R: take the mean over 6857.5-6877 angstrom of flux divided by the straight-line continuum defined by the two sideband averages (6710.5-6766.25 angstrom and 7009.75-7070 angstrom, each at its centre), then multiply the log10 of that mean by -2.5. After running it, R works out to 0.11 mag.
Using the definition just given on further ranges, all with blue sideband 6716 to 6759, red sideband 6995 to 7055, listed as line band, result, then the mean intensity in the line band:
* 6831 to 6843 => 0.07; 65.4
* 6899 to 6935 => 0.07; 67.5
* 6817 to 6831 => 0.06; 65.7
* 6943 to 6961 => 0.00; 72.9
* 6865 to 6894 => 0.10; 64.9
